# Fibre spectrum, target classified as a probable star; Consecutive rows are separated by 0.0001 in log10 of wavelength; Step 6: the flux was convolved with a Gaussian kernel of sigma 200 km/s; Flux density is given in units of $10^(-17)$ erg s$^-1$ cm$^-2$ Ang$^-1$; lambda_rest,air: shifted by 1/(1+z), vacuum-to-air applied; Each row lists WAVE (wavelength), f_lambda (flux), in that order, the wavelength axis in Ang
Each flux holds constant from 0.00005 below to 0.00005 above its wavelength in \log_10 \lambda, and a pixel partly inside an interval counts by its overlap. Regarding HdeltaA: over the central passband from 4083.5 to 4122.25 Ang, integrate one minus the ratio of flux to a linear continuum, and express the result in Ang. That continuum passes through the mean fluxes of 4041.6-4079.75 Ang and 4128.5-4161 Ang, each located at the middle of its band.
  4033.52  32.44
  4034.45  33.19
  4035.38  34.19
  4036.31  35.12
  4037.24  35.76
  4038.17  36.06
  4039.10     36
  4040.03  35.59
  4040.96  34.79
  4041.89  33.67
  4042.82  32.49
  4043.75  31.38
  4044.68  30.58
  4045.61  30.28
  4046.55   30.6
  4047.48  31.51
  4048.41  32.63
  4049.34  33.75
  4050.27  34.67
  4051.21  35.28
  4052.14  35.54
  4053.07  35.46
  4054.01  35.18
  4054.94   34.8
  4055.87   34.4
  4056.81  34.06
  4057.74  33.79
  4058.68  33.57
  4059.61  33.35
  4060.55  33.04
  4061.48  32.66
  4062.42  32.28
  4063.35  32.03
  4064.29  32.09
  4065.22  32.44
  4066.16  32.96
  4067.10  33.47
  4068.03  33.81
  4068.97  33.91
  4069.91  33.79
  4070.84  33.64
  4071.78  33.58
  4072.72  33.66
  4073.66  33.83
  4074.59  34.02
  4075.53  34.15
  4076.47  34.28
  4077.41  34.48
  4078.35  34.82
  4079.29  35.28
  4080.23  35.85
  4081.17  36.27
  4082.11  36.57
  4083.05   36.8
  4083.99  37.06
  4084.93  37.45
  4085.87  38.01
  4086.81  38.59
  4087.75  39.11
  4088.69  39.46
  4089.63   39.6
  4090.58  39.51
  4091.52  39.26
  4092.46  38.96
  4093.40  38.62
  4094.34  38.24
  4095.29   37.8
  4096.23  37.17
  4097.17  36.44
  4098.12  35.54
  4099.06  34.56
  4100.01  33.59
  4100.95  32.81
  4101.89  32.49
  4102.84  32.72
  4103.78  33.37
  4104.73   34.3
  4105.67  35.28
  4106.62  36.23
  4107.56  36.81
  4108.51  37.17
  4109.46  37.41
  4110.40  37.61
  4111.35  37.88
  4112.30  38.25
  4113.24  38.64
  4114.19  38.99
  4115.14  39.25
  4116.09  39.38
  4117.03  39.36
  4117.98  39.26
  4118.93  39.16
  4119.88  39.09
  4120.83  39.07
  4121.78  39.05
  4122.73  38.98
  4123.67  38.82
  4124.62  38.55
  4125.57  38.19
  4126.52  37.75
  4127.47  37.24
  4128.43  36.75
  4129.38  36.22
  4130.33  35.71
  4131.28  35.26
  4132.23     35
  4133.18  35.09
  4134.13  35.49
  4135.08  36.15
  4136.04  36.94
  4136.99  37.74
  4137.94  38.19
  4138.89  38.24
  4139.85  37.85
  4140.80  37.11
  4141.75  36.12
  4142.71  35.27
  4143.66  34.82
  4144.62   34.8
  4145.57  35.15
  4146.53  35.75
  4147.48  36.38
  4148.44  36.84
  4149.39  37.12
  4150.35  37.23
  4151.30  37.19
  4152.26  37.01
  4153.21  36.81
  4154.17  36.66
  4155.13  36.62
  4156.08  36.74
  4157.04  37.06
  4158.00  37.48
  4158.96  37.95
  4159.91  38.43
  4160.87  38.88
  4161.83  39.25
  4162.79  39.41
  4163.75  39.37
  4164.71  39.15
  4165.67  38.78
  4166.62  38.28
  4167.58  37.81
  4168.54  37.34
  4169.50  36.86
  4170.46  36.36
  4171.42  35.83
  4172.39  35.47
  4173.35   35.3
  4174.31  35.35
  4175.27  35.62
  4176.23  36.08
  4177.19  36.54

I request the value -2.60 Ang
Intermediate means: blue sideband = 33.4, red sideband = 36.6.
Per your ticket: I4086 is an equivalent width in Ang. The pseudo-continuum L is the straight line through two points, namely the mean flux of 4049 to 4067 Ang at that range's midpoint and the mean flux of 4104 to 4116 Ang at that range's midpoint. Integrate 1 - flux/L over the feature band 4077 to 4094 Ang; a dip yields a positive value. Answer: -0.9 Ang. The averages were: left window 33.7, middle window 37.6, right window 37.3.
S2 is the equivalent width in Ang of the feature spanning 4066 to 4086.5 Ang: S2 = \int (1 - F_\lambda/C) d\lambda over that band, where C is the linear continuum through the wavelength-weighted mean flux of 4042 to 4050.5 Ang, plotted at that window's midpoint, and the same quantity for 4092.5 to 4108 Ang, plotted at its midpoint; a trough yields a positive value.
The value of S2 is -0.6 Ang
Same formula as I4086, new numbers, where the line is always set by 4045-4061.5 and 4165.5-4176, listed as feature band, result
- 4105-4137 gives -2.0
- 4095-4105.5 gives 0.1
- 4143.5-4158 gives -0.2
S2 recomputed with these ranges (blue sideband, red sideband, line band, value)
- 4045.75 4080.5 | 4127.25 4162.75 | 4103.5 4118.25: -0.8 Ang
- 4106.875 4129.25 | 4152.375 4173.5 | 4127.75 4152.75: 1.0 Ang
